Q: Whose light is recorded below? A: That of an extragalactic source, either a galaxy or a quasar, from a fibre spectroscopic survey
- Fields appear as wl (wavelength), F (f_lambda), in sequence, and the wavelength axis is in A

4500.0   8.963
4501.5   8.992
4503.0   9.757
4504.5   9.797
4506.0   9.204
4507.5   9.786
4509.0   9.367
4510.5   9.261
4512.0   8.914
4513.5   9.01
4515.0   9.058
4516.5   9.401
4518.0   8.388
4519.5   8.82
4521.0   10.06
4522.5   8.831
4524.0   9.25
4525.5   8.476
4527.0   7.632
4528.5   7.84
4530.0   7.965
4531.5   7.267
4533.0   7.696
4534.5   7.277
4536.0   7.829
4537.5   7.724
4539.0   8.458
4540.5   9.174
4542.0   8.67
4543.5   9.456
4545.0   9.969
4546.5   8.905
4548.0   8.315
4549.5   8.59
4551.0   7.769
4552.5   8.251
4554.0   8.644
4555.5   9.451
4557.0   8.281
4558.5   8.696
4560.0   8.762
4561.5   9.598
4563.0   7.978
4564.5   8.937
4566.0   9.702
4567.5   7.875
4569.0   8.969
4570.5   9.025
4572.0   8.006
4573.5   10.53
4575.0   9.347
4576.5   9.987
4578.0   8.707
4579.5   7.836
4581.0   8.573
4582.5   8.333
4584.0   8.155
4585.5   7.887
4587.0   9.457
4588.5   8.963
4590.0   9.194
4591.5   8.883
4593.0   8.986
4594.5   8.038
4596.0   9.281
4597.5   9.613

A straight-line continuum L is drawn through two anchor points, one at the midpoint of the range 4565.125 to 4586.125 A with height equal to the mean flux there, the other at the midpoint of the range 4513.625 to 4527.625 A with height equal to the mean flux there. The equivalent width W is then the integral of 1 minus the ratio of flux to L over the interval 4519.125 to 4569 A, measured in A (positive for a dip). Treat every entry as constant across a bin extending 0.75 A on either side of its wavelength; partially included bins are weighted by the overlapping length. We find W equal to 1.7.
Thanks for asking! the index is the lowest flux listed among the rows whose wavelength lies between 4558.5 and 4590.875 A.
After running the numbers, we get 7.836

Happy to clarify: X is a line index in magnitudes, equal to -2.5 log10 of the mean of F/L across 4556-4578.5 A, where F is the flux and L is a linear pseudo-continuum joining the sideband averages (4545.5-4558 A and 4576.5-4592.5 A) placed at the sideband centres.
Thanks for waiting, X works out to -0.04 mag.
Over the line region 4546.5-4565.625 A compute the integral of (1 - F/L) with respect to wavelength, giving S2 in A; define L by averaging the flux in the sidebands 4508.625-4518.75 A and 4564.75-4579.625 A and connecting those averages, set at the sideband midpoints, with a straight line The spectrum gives 0.9 A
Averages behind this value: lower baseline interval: 9.05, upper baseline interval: 9.05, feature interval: 8.64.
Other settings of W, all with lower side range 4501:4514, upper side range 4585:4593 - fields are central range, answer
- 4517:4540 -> 2.5 A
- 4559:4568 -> 0.2 A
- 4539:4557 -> 0.7 A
